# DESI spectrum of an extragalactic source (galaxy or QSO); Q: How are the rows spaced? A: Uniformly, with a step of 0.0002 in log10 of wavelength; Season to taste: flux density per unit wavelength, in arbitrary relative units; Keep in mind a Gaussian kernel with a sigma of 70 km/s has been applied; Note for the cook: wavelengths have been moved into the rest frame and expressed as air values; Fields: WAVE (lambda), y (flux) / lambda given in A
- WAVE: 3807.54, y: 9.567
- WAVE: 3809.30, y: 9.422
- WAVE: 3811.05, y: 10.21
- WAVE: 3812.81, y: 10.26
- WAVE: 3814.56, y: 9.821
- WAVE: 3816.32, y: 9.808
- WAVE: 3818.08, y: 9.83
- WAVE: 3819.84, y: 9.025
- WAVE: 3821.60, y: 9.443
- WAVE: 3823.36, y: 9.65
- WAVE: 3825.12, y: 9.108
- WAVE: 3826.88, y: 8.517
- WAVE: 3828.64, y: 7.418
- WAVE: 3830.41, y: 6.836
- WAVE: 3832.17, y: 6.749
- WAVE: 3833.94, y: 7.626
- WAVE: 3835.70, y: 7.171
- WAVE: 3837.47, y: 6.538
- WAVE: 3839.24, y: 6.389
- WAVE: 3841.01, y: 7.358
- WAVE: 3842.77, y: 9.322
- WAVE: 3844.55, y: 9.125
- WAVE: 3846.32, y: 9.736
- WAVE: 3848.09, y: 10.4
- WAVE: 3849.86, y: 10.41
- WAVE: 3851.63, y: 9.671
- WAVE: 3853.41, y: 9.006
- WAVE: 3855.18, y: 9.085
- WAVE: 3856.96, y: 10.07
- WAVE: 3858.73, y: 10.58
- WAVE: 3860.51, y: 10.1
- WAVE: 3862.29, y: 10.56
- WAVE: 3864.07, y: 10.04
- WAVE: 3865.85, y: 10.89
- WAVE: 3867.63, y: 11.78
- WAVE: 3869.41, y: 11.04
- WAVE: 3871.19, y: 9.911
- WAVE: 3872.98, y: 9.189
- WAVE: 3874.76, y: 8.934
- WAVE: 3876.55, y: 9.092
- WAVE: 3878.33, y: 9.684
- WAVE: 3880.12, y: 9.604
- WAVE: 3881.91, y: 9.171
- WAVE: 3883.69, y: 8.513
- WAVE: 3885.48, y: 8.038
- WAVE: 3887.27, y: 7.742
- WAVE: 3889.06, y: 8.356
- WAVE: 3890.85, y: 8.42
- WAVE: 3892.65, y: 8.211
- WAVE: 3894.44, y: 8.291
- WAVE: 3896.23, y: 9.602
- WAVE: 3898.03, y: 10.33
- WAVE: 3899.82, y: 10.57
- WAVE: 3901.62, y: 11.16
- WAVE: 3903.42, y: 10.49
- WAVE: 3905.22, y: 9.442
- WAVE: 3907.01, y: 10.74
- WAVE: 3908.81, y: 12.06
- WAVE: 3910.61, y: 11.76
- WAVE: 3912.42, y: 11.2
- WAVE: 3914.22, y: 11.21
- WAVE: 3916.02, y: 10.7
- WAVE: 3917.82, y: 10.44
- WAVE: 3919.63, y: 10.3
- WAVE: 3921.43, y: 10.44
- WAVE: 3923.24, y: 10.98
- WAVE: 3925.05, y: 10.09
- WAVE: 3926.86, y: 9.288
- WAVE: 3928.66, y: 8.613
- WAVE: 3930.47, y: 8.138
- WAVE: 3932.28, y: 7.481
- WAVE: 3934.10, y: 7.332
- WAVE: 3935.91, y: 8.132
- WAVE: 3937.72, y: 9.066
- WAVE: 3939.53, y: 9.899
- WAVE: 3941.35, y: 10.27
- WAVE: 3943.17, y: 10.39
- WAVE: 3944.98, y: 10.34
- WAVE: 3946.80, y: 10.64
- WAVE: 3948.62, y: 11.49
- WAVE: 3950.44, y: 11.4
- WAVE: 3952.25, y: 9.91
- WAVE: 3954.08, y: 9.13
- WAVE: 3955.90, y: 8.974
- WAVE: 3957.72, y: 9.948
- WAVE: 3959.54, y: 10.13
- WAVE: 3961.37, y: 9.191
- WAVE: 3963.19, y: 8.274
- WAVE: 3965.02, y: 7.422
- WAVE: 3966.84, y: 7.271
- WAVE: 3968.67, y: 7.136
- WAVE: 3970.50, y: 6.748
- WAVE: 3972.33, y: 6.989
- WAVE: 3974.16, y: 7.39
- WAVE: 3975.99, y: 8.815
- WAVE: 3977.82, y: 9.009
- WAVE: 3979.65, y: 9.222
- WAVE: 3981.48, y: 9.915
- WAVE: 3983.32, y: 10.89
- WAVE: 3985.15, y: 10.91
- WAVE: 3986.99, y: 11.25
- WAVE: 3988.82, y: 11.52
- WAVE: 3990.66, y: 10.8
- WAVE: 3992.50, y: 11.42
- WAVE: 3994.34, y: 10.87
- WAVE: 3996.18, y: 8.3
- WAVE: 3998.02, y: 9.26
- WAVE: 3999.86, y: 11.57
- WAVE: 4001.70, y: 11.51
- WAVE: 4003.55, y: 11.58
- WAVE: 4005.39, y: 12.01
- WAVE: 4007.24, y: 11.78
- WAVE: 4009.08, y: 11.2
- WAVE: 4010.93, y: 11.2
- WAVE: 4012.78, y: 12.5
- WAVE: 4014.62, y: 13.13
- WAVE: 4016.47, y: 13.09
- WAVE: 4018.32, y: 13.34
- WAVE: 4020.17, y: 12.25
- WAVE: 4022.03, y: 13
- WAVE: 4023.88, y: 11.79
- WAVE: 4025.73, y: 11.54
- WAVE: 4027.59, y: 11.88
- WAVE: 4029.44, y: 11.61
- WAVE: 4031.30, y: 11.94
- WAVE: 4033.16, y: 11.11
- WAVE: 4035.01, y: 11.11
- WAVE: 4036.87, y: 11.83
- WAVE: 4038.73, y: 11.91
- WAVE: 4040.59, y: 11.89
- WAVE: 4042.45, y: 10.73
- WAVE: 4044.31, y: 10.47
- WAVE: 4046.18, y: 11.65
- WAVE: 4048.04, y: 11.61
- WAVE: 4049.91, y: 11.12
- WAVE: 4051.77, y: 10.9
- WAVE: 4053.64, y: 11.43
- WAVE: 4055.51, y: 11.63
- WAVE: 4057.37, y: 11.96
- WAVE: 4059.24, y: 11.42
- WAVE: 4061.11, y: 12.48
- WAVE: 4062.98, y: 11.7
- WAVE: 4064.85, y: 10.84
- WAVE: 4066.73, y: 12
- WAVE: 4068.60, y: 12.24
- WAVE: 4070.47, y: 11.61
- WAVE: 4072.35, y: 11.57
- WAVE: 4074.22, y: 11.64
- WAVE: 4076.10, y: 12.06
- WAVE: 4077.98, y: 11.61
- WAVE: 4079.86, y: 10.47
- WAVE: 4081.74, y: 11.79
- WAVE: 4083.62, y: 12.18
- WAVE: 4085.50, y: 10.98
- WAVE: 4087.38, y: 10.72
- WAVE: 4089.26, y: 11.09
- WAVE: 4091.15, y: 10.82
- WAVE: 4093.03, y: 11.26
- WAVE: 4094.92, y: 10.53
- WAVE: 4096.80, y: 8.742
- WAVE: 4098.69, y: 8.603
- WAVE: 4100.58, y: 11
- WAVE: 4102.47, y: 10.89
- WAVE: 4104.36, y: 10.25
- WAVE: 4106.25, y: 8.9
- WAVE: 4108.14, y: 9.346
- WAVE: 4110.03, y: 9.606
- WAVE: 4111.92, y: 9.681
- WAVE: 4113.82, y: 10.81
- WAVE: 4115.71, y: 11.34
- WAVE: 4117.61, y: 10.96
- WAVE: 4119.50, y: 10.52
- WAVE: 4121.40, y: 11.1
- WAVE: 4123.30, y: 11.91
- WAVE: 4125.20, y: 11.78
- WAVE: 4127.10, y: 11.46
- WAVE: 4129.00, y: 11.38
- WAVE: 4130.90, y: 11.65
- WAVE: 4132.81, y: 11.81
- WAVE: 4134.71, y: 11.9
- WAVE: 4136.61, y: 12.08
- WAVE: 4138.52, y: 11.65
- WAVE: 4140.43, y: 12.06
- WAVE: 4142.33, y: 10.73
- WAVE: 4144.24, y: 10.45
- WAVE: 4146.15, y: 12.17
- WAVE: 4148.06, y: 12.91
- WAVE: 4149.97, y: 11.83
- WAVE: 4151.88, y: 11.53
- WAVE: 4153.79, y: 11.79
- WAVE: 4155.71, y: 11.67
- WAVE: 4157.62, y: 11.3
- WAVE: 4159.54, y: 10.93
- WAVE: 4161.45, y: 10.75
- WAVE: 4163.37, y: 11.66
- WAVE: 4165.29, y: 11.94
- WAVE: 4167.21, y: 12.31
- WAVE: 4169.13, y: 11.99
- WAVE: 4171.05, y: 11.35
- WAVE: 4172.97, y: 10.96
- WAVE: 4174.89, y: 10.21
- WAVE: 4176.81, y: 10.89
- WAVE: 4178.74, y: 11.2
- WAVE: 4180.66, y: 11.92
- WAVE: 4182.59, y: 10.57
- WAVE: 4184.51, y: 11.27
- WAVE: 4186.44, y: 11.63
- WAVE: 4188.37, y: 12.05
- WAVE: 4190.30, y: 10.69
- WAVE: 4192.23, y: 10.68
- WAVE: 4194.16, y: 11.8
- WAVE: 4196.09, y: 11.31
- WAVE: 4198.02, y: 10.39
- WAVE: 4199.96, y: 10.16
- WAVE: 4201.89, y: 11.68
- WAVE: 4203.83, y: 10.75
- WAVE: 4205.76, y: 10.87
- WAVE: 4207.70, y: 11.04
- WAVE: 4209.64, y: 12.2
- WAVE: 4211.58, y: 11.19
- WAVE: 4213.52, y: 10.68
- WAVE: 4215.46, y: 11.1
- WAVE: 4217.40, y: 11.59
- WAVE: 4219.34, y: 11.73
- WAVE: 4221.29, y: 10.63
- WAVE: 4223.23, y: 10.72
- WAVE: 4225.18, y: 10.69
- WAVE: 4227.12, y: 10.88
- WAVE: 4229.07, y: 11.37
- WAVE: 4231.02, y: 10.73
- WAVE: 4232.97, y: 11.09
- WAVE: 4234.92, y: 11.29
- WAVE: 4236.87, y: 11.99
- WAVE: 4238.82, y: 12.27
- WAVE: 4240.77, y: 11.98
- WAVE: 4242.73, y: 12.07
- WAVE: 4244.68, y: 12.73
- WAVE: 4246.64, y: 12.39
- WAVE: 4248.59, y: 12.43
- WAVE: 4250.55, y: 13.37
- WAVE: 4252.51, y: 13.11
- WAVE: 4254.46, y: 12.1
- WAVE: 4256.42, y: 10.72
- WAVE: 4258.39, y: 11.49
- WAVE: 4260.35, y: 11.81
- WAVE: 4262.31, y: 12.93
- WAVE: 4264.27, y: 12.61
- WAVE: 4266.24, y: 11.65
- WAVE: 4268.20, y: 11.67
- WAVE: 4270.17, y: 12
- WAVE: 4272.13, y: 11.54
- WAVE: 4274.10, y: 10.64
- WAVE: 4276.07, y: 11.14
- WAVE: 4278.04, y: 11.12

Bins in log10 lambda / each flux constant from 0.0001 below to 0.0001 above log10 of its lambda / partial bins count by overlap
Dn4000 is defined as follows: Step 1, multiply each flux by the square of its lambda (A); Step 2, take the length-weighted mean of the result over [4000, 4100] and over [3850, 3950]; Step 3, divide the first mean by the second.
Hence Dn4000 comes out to 1.3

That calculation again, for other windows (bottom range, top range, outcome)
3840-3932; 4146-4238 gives 1.34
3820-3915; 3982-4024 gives 1.32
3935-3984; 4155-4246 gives 1.39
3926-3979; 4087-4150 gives 1.33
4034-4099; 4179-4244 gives 1.07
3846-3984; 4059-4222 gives 1.31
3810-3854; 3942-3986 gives 1.13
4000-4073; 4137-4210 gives 1.03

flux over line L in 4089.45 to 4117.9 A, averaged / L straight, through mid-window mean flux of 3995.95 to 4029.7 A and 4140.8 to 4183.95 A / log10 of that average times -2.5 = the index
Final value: 0.138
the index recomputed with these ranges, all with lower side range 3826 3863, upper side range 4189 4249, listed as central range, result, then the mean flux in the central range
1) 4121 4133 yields -0.09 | 11.6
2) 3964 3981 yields 0.22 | 7.84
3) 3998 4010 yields -0.17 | 11.4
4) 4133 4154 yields -0.09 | 11.7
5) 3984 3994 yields -0.15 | 11.2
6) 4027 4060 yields -0.14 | 11.5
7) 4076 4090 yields -0.10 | 11.3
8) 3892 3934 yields -0.10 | 10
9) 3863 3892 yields -0.06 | 9.39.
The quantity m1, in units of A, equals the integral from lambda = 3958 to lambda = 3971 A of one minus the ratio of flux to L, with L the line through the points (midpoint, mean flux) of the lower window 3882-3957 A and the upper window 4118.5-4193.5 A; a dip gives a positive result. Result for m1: 2.5 A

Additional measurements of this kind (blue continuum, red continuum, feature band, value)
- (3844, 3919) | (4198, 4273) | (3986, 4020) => -3.2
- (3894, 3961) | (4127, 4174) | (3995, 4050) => -4.7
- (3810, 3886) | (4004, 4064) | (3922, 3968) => 5.2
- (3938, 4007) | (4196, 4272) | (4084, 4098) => 0.0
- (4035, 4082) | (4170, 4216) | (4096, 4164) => 1.6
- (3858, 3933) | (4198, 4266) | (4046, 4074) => -2.4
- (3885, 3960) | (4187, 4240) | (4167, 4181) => -0.4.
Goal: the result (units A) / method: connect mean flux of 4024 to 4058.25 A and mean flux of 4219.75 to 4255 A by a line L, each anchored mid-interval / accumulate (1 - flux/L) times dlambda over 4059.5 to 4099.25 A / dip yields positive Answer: 1.08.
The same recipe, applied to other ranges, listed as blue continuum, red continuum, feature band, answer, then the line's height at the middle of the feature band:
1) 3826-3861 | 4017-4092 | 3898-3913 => -2.23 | 9.48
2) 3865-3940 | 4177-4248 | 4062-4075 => -1.36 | 10.6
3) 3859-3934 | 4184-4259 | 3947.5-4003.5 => 3.36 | 10.2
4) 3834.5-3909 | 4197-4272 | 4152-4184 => -0.45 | 11.2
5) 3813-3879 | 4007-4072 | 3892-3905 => 0.11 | 9.9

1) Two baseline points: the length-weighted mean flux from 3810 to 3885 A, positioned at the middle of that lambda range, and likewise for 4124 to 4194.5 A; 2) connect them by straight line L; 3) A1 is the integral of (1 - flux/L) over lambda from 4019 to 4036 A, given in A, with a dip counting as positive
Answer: -2.1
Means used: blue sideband 9.23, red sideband 11.5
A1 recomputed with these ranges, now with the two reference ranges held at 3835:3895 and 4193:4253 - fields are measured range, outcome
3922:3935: 1.0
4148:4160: -0.7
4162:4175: -0.5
